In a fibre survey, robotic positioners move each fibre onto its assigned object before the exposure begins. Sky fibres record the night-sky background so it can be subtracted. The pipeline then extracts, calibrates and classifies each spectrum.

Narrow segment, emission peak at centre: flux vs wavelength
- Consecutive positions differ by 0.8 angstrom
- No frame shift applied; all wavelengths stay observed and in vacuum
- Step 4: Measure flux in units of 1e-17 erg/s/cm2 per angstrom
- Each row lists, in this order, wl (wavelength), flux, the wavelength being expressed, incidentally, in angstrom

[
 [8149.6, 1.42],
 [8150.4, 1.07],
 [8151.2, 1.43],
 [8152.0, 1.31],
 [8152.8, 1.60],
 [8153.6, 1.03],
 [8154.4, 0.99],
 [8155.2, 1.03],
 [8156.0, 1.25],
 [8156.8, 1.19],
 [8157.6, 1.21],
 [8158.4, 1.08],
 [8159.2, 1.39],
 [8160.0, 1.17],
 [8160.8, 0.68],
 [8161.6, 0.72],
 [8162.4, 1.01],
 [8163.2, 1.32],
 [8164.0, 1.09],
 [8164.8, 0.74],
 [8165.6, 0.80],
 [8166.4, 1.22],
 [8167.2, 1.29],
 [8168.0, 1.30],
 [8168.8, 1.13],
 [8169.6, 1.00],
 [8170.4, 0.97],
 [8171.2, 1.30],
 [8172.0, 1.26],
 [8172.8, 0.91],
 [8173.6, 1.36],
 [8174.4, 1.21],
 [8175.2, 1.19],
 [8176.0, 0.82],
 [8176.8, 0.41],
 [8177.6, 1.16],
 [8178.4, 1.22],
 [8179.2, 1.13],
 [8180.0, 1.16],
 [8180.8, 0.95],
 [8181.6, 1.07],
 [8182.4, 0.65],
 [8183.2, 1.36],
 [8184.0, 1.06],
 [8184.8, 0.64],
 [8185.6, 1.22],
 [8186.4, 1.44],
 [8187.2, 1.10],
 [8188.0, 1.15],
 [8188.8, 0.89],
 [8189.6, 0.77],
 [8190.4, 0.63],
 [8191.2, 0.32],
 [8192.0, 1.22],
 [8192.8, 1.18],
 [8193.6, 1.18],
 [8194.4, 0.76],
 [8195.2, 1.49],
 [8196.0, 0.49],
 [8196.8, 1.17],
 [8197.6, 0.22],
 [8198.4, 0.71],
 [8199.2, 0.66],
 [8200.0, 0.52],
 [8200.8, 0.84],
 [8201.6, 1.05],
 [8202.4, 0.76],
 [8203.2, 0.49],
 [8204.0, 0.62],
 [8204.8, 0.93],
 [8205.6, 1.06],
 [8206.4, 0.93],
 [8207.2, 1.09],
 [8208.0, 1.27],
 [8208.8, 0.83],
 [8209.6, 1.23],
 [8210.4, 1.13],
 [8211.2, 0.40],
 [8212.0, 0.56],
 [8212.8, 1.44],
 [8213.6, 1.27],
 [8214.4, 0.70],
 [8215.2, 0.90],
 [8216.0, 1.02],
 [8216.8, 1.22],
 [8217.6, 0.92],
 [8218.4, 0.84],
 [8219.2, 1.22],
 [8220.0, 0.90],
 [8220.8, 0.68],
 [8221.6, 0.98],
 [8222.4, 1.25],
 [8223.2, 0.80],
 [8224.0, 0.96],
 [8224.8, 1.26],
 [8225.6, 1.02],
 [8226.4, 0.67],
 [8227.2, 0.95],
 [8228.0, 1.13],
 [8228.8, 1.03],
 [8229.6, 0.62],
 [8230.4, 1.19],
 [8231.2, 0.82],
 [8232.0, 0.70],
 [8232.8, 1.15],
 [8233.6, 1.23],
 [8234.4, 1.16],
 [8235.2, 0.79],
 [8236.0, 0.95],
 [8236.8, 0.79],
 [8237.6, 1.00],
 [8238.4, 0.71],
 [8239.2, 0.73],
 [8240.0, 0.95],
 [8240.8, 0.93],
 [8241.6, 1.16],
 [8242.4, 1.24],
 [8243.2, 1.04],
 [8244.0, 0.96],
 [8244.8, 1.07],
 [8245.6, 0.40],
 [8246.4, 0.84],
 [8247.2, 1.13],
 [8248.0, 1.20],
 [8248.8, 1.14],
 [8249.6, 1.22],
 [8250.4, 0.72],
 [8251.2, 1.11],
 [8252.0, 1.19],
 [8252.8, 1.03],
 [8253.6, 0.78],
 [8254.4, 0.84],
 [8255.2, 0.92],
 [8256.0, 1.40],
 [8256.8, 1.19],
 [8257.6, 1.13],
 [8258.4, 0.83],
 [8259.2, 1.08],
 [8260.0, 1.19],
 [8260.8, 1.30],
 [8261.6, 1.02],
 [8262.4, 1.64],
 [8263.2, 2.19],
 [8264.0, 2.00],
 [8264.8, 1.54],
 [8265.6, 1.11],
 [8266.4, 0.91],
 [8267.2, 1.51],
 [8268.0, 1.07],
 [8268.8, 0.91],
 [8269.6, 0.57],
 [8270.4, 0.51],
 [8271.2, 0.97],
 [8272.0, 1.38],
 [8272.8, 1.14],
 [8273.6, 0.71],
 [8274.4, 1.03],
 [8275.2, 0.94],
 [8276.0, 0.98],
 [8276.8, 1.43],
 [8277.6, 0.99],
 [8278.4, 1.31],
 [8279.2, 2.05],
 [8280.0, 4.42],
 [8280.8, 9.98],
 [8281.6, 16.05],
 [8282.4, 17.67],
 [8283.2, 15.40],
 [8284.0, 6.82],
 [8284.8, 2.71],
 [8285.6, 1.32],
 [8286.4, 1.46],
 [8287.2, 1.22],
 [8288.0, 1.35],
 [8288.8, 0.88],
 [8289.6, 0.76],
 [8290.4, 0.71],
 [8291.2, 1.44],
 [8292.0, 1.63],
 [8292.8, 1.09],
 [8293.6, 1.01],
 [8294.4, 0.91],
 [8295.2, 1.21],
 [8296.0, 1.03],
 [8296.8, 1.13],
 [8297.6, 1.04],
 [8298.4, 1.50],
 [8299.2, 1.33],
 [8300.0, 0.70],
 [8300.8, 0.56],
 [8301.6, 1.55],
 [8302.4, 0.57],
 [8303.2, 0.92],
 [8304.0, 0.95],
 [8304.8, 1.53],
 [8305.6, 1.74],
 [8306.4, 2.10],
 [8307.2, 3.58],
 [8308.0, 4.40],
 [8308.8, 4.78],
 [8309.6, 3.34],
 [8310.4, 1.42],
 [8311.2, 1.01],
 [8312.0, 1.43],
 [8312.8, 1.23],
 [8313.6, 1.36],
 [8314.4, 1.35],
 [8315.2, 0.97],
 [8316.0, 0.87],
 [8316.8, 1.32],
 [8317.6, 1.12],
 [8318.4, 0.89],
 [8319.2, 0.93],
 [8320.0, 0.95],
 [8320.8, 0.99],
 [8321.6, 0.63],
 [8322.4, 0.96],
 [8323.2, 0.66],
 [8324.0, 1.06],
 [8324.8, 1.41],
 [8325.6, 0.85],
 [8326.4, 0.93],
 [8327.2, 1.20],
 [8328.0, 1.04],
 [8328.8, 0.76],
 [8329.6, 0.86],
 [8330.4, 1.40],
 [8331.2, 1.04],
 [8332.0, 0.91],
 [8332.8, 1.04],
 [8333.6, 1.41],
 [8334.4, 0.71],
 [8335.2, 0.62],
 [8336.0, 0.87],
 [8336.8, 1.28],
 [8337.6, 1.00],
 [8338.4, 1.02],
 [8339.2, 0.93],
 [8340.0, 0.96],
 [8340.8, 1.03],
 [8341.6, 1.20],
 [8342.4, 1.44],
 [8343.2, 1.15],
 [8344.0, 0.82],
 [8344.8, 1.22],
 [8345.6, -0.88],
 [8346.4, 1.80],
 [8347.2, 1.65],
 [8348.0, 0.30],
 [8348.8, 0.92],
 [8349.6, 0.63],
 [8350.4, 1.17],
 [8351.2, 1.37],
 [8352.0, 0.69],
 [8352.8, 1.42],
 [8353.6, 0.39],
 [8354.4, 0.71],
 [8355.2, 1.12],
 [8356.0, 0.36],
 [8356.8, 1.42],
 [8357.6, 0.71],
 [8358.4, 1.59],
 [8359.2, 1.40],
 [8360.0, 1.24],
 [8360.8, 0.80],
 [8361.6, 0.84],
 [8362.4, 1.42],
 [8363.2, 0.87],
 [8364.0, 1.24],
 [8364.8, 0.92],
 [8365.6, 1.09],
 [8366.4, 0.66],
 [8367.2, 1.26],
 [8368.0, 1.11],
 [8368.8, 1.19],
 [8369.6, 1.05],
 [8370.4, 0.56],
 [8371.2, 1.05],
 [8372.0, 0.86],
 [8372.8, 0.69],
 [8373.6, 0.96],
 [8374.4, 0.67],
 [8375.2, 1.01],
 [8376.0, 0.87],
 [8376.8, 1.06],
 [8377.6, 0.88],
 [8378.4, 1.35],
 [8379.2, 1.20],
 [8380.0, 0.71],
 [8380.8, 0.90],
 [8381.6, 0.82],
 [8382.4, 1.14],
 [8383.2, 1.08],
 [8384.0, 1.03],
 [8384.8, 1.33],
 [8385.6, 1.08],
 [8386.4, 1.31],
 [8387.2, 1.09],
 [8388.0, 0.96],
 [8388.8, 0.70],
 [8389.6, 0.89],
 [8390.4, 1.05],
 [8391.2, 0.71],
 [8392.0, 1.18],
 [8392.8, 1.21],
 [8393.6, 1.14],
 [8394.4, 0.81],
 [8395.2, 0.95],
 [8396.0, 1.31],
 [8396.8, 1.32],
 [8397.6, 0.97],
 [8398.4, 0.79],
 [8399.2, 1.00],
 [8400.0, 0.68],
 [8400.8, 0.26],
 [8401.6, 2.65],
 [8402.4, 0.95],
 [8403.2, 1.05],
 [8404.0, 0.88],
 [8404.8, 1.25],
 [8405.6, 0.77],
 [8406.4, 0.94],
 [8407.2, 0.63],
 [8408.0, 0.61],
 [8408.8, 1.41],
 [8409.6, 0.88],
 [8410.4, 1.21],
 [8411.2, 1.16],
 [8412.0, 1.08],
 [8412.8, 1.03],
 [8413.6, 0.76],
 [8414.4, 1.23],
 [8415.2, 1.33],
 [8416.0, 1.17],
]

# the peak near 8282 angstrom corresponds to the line H-alpha 6563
